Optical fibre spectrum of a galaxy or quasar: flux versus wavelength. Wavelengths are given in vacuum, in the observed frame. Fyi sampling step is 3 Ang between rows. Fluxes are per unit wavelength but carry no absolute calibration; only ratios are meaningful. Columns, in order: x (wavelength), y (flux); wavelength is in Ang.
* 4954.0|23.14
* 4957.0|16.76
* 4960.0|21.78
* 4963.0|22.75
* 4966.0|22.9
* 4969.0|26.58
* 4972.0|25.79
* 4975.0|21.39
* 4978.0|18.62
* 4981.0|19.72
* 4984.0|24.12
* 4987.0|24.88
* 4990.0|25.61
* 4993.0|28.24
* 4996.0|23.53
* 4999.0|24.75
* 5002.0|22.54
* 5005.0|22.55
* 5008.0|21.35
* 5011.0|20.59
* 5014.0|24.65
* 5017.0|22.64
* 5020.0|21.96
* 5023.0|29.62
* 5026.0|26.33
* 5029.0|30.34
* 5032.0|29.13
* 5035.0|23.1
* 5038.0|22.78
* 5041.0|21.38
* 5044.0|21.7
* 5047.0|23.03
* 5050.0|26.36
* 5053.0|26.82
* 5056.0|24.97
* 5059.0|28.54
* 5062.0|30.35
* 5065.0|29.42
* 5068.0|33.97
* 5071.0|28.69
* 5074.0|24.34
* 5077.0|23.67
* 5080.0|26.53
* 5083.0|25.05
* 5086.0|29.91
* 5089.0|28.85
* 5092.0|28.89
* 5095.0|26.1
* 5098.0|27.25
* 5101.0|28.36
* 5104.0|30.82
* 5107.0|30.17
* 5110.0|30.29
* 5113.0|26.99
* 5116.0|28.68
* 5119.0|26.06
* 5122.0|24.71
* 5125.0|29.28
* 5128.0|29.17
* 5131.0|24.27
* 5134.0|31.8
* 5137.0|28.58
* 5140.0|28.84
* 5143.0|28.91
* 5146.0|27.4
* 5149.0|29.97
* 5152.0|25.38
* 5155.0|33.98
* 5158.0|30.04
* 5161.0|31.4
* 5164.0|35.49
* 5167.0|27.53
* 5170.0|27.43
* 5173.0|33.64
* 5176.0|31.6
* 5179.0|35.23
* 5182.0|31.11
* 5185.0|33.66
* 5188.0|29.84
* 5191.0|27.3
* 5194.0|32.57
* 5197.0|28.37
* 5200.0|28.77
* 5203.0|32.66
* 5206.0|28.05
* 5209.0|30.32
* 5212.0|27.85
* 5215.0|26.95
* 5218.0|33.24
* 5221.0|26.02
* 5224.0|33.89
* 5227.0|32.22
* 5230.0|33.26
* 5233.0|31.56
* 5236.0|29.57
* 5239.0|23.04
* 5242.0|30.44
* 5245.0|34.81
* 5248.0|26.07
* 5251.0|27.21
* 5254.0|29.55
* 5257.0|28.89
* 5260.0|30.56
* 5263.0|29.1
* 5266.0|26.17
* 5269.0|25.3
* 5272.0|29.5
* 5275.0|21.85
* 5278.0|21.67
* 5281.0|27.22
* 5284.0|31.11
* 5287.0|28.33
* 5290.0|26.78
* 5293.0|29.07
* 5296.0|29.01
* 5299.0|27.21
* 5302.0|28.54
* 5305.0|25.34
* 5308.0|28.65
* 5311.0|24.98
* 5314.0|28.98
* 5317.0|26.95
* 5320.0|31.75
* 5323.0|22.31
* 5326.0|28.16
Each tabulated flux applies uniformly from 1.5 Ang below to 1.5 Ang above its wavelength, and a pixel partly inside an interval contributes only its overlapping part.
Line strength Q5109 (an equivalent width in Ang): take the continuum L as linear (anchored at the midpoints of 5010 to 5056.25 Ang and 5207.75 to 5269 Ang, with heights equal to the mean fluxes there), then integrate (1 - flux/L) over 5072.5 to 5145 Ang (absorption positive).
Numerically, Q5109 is -3.65 Ang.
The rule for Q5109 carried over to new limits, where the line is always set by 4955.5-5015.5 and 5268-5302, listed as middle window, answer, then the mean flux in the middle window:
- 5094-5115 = -3.4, 28.6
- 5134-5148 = -2.1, 28.8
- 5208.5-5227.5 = -2.7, 29.9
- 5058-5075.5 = -3.8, 29.2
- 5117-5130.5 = -1.2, 27.1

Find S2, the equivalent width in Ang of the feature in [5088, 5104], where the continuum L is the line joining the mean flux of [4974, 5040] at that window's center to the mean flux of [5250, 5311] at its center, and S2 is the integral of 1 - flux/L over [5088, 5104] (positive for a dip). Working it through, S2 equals -1.90 Ang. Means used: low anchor 24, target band 28.1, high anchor 27.5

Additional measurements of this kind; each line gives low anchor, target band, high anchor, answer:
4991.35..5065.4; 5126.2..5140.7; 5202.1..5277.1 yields -0.8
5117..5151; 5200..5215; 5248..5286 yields -0.9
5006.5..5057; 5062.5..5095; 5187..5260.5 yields -2.7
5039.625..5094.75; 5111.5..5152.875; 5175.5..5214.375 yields 1.1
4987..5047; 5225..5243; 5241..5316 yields -1.9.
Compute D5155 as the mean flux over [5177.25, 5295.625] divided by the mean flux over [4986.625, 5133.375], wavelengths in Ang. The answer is 1.11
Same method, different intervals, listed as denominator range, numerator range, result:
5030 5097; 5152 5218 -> 1.15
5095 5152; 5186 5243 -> 1.05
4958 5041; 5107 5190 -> 1.24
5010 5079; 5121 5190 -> 1.16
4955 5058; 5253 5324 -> 1.15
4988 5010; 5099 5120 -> 1.20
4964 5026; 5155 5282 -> 1.25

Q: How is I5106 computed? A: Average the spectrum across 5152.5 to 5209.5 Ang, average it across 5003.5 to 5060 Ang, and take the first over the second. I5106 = 1.3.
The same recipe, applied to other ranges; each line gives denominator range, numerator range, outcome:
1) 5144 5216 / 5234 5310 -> 0.92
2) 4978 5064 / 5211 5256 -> 1.21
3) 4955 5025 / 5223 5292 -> 1.23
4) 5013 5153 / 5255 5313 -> 1.01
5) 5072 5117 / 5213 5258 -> 1.07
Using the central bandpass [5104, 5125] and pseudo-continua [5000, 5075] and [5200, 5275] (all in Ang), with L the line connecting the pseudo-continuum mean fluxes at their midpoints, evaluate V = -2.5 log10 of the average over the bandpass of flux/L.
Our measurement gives -0.05 mag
